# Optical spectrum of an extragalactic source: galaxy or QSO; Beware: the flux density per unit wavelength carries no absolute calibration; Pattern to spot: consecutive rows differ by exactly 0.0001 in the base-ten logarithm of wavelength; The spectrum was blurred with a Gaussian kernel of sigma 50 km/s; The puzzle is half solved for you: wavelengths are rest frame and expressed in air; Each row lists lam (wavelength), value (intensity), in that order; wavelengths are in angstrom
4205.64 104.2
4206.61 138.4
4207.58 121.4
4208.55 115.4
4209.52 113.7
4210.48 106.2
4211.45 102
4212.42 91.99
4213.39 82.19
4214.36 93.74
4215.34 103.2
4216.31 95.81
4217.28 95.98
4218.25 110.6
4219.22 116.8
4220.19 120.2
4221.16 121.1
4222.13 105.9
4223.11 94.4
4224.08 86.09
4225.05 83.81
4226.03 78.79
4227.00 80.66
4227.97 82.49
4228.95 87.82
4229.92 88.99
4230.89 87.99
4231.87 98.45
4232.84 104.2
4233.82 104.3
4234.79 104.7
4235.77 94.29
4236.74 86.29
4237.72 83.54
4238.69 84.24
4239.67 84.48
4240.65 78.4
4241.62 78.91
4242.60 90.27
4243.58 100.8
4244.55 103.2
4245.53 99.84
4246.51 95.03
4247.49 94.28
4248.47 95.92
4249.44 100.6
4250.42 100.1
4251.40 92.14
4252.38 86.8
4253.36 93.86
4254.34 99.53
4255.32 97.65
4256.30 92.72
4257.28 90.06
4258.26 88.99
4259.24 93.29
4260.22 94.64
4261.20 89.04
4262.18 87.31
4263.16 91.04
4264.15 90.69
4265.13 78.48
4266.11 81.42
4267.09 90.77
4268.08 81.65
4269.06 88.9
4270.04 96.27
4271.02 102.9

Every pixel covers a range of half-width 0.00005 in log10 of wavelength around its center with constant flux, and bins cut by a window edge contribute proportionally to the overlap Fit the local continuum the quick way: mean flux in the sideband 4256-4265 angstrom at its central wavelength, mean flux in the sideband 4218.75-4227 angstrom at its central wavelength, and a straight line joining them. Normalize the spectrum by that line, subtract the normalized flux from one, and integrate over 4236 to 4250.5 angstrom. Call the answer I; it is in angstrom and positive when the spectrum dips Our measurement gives 0.5 angstrom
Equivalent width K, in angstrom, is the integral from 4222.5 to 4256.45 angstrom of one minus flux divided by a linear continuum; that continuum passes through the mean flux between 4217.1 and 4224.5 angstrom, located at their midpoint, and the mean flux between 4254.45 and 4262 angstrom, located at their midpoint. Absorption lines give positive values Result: 2.6 angstrom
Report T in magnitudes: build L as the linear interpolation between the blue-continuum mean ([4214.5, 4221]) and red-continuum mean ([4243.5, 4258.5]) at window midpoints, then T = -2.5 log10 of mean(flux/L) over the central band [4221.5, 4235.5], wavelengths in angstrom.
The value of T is 0.12 mag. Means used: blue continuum 107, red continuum 95.7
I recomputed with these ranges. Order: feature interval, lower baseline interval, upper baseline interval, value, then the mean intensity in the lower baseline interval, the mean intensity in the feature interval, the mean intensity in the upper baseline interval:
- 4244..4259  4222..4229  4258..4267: -1.3 angstrom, 86.4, 95.4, 88.4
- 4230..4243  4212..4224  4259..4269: 0.8 angstrom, 102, 90.7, 87.7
